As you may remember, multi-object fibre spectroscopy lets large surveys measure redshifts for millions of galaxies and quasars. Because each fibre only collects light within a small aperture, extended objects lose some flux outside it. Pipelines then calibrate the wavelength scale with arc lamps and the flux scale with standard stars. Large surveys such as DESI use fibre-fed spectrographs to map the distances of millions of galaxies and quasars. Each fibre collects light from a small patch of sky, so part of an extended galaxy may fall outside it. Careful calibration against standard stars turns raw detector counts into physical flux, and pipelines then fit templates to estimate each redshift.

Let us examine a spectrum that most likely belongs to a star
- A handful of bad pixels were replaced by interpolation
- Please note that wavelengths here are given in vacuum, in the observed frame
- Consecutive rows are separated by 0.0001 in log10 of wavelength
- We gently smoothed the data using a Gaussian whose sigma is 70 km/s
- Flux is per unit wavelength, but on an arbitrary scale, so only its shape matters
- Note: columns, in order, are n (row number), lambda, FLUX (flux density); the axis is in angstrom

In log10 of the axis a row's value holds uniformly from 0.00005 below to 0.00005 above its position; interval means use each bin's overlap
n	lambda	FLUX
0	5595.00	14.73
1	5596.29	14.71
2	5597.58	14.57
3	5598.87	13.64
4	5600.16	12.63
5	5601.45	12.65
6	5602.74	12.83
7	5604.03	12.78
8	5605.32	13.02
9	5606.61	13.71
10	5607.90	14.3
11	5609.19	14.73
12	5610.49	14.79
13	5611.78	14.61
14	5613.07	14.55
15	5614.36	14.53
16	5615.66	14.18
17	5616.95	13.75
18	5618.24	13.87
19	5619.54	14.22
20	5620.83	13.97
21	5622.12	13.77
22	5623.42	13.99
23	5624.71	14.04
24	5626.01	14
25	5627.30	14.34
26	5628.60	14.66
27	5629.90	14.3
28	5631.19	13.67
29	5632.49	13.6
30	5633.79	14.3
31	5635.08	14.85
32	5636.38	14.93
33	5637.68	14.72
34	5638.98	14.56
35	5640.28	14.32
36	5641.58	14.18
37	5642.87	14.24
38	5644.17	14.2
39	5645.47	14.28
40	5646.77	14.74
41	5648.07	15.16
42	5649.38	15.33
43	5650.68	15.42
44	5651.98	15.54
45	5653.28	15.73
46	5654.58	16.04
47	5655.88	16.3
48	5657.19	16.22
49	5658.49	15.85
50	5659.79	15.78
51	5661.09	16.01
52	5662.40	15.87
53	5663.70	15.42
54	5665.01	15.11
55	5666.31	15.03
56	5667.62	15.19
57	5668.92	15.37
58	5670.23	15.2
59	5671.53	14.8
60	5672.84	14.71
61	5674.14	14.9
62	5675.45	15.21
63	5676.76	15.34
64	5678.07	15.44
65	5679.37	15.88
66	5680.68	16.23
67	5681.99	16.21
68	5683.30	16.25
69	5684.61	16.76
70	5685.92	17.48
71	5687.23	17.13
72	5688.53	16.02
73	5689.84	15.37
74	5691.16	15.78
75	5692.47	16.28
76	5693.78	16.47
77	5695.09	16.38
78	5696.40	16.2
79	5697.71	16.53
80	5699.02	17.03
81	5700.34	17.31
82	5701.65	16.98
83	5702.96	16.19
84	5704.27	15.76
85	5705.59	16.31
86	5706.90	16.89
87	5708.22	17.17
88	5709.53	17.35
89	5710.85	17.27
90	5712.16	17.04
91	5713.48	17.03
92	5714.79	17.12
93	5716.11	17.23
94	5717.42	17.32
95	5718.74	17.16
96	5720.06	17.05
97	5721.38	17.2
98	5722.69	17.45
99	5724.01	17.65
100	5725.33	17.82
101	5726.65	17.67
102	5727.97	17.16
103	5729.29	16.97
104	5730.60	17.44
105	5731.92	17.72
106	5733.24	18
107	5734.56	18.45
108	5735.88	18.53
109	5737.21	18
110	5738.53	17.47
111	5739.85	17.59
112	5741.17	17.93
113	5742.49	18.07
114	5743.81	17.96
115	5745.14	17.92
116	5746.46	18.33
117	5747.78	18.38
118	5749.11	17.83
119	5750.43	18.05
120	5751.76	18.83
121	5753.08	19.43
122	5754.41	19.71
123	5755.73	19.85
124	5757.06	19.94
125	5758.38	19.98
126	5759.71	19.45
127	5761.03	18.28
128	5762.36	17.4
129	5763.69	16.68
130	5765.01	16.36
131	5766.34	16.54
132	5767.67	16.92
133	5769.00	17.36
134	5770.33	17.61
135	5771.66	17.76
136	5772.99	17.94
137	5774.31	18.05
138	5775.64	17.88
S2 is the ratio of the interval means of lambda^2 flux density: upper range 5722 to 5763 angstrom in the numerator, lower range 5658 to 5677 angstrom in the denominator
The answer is 1.22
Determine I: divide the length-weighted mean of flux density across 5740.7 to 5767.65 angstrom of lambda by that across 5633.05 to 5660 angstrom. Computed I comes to 1.2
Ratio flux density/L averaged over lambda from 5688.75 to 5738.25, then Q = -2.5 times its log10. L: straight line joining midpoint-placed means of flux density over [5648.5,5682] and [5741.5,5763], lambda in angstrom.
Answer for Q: 0.01 mag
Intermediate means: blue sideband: 15.5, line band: 17.1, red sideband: 18.7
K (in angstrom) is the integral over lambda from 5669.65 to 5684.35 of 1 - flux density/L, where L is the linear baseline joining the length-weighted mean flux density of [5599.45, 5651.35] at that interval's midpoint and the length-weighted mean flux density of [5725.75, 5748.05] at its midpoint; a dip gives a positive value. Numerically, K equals 0.3 angstrom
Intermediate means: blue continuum 14.2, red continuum 17.9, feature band 15.5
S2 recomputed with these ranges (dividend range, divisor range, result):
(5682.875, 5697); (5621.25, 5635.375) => 1.19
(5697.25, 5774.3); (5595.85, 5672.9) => 1.26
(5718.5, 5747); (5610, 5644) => 1.29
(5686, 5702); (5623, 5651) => 1.17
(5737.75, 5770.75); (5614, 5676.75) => 1.27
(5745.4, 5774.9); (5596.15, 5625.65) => 1.38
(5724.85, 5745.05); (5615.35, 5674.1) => 1.24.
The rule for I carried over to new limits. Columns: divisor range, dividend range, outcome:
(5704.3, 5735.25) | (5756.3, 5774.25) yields 1.03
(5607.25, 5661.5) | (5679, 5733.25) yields 1.15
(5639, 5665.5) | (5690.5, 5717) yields 1.10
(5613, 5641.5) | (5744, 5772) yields 1.28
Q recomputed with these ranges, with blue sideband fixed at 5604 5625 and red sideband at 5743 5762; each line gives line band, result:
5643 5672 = 0.013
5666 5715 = 0.033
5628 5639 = 0.026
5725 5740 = 0.024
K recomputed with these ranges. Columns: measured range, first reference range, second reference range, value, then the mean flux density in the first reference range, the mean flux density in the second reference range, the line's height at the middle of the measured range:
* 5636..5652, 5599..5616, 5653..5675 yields 0.2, 13.8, 15.5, 14.9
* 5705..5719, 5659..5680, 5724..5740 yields -0.1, 15.3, 17.7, 17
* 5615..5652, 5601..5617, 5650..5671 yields 0.9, 13.9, 15.6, 14.7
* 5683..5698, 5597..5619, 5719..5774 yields -0.1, 13.8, 18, 16.3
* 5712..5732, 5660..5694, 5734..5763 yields 0.2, 15.7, 18.5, 17.5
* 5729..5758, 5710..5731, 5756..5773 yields -1.2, 17.3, 17.9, 17.6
